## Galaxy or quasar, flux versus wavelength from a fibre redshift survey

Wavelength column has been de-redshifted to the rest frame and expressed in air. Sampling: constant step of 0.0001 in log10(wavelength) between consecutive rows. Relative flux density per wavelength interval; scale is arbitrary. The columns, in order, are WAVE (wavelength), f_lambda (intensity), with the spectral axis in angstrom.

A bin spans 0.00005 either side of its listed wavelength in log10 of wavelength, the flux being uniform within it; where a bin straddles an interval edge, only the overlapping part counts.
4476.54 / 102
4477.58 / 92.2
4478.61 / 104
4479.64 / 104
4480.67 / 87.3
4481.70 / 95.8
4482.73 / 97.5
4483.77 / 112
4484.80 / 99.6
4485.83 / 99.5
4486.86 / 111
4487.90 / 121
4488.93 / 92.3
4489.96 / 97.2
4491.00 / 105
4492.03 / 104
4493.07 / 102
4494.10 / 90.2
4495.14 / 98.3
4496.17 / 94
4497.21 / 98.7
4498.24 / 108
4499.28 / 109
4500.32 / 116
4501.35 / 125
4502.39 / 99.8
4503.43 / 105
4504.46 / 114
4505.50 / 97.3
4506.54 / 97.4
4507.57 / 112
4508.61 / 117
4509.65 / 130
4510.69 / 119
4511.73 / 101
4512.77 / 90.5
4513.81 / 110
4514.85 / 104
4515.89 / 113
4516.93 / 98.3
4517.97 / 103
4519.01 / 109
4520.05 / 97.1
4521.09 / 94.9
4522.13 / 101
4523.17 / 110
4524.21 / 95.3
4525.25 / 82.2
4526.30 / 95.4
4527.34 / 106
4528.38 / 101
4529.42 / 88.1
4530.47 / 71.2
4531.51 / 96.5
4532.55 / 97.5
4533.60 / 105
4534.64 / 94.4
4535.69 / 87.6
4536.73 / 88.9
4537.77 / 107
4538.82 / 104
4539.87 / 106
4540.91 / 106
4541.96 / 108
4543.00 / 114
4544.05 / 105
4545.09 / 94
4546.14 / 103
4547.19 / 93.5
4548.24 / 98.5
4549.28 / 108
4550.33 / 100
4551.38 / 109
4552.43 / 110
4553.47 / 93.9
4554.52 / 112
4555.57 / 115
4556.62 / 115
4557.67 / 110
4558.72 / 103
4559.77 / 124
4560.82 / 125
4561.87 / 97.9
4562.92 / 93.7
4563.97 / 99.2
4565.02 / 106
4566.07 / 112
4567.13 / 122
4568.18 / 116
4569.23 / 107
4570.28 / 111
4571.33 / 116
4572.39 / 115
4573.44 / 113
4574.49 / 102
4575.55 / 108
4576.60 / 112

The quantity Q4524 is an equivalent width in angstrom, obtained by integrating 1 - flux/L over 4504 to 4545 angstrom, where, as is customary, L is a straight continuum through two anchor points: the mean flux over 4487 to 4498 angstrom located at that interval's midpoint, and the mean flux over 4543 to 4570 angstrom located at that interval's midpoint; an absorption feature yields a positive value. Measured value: 0.8 angstrom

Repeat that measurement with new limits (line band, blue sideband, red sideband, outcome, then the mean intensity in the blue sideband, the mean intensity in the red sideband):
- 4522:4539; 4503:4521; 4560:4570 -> 1.9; 107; 109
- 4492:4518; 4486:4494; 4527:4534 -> -1.5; 104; 94.6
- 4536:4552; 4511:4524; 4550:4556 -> 0.4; 103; 107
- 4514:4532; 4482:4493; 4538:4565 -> 1.1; 104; 106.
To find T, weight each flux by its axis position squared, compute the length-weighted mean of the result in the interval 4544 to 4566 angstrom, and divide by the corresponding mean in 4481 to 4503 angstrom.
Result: 1.05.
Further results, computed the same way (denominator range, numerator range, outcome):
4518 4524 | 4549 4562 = 1.09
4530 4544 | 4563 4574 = 1.13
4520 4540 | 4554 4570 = 1.16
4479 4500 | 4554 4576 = 1.13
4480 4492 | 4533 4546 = 1.02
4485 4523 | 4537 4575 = 1.05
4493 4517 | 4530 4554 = 0.96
